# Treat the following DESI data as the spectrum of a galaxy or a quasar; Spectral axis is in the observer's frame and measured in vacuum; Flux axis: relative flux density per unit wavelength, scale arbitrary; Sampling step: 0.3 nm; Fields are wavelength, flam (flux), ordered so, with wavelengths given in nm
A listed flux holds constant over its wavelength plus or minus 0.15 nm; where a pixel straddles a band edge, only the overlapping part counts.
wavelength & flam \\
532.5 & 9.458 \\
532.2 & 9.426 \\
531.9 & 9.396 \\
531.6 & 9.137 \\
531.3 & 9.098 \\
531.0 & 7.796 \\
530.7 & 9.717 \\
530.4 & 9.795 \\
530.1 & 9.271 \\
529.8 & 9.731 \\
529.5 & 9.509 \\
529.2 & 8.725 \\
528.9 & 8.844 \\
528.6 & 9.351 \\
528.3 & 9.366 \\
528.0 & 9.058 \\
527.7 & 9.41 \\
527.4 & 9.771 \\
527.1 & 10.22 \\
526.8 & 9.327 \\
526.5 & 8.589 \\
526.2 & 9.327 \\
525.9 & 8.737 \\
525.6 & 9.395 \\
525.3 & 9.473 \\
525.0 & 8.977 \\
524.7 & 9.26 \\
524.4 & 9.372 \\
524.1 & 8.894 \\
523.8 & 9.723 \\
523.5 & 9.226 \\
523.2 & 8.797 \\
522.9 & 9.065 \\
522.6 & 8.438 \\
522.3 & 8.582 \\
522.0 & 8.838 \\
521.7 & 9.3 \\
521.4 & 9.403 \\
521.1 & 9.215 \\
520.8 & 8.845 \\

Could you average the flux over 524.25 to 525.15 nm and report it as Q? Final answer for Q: 9.2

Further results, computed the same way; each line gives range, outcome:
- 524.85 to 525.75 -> 9.28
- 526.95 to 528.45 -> 9.56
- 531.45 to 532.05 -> 9.27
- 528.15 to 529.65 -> 9.16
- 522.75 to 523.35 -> 8.93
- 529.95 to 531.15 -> 9.14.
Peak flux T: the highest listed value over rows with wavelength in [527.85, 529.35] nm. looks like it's 9.366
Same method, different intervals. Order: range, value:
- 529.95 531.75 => 9.795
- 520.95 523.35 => 9.403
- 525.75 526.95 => 9.327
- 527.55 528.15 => 9.41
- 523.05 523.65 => 9.226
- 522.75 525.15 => 9.723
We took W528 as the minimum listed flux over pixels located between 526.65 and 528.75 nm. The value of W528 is 9.058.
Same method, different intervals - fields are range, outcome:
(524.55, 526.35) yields 8.737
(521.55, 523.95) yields 8.438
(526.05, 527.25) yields 8.589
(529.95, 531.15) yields 7.796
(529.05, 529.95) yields 8.725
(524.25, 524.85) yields 9.26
